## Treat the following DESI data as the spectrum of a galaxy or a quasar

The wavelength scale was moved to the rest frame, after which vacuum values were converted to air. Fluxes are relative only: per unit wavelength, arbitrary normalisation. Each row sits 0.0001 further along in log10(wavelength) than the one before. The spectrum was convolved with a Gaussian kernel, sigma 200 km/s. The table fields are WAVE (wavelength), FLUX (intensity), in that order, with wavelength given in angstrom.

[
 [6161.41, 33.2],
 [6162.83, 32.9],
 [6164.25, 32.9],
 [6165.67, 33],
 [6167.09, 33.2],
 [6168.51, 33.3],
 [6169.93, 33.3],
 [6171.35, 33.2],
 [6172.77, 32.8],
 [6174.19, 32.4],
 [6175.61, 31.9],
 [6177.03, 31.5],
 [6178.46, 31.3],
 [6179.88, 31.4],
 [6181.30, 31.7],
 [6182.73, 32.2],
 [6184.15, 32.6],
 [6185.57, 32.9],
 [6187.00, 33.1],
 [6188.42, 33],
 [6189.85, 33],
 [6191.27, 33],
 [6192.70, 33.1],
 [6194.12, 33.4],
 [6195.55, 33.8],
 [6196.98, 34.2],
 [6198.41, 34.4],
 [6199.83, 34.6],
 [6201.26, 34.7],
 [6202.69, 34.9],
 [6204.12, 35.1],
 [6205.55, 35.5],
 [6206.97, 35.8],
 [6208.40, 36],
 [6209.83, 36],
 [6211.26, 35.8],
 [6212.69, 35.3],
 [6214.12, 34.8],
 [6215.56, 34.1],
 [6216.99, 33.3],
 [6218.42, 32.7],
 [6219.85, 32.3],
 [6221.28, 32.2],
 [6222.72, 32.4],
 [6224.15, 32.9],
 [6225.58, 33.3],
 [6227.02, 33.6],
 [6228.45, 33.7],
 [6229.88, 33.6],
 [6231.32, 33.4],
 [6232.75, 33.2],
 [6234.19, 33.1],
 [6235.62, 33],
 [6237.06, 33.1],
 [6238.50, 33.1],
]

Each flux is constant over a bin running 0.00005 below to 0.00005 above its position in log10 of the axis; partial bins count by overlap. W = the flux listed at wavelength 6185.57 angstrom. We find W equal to 32.9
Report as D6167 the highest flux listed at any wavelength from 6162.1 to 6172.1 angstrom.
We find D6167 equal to 33.3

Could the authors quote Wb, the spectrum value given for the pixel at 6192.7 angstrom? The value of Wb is 33.1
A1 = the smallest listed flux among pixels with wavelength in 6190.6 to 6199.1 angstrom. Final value 33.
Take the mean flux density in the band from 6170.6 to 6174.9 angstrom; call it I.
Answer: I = 32.8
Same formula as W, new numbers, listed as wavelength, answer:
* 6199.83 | 34.6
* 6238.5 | 33.1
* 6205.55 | 35.5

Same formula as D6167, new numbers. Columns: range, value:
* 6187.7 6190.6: 33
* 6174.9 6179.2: 31.9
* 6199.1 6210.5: 36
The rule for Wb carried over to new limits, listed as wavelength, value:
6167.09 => 33.2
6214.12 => 34.8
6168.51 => 33.3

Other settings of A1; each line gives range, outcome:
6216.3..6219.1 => 32.7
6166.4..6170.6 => 33.2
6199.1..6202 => 34.6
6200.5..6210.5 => 34.7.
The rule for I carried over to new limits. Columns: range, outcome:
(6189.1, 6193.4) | 33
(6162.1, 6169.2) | 33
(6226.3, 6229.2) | 33.7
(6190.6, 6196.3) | 33.3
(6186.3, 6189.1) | 33.1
